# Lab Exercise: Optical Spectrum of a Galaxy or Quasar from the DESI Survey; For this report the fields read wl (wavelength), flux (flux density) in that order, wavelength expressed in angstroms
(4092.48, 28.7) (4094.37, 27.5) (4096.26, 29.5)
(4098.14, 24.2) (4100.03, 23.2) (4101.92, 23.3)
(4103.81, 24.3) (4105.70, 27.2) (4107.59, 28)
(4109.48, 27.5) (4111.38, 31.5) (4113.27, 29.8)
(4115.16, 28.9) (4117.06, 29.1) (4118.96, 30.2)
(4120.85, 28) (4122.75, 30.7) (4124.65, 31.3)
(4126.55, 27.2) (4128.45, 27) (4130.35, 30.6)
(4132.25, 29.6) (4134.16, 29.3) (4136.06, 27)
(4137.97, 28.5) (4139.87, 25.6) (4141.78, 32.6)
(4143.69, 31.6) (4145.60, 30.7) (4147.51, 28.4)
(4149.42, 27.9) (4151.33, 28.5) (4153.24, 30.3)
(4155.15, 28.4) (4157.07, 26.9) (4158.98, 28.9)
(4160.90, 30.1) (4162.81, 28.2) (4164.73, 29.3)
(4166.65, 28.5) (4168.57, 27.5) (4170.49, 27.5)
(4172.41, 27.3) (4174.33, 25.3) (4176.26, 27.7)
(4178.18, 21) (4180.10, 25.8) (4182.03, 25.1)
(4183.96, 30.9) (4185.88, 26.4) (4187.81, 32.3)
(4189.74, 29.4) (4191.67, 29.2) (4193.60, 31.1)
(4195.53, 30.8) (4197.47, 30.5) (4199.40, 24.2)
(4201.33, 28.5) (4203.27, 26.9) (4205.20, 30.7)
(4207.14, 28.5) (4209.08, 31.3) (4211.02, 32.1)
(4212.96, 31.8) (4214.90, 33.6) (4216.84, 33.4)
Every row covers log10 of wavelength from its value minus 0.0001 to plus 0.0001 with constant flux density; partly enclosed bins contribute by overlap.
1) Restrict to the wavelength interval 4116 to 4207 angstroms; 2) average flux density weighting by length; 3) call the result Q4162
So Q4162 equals 28.6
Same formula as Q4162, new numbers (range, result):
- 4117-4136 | 29.2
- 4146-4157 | 28.7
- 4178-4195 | 28.3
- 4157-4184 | 27.2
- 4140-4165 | 29.2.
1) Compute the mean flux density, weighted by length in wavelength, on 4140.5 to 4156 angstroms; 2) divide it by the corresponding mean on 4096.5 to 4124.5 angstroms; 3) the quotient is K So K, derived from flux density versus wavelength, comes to 1.1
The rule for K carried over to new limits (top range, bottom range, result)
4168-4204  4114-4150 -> 0.95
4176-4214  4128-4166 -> 0.99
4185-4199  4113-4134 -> 1.02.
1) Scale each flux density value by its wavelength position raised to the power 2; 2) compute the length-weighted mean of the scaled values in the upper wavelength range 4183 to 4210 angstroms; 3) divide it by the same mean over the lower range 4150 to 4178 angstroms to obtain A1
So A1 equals 1.07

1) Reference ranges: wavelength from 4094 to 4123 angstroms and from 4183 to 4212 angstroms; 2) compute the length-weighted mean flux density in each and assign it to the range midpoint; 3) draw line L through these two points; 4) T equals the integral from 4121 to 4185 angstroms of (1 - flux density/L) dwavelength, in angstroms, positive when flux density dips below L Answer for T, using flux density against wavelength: 0.5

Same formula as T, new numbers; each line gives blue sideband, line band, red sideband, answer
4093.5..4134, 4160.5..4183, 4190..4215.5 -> 1.8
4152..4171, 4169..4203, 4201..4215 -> 2.0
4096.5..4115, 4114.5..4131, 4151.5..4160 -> -1.1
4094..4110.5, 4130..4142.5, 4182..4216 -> -0.7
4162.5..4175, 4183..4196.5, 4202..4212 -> -0.5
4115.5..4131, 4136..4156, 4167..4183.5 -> -0.9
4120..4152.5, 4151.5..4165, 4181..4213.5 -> 0.2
